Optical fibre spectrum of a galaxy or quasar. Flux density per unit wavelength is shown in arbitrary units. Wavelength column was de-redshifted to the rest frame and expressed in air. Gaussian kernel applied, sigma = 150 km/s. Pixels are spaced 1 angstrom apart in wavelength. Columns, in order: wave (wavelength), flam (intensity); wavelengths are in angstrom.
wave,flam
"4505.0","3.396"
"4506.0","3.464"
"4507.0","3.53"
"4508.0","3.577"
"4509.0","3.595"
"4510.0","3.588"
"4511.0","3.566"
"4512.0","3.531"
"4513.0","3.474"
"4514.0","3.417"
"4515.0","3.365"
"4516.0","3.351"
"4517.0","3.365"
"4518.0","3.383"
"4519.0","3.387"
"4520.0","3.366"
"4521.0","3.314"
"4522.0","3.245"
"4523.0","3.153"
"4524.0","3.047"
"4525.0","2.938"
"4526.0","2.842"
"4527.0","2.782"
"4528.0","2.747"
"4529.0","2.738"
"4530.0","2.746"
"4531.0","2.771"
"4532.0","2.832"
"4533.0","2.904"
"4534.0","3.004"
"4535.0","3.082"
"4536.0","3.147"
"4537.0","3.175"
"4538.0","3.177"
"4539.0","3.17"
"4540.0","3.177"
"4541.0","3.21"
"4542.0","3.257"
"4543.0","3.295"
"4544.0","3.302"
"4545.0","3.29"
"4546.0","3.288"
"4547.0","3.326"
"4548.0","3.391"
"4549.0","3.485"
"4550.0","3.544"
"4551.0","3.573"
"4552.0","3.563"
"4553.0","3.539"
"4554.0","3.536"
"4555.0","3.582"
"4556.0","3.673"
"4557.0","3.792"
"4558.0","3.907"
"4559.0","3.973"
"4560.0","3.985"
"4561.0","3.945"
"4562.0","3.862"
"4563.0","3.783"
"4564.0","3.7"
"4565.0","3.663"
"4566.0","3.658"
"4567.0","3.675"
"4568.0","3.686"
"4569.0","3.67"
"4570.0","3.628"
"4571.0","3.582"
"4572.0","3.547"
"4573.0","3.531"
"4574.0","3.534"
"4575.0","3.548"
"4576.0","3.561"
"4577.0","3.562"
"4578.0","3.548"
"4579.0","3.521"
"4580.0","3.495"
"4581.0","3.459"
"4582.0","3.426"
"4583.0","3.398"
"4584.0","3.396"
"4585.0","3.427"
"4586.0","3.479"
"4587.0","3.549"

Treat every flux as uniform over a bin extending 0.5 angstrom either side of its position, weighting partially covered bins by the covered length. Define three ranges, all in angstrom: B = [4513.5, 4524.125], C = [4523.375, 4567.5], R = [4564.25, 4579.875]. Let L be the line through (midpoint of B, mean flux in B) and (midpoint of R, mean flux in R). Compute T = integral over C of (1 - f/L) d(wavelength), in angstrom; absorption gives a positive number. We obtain 1.5 angstrom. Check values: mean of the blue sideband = 3.32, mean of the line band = 3.34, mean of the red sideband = 3.59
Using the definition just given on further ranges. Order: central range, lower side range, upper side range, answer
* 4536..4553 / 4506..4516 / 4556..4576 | 1.4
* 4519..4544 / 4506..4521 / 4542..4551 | 2.6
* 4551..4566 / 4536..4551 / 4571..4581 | -1.5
